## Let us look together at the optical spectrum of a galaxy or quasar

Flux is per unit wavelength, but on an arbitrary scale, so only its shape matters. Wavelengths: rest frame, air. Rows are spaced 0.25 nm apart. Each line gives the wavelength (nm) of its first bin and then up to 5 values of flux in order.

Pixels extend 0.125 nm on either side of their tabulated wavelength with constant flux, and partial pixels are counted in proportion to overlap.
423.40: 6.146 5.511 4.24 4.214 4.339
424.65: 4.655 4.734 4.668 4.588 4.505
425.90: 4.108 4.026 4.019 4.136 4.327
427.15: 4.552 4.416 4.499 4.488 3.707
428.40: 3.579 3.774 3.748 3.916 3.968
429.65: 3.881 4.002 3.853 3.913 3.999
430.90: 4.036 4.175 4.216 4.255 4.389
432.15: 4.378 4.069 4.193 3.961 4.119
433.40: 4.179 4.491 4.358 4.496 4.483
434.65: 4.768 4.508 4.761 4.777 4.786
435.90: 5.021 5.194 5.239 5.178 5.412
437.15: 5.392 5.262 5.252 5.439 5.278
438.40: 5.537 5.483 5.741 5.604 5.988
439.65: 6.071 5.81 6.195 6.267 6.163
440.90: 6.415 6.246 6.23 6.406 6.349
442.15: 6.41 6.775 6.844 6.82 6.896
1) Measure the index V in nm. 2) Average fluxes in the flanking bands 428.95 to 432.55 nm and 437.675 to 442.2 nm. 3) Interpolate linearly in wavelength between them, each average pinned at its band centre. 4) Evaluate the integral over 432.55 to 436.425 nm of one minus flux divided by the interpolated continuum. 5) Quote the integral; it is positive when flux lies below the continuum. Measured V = 0.22 nm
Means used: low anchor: 4.07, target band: 4.57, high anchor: 5.96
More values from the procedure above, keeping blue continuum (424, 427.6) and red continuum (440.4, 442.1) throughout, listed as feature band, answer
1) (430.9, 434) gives 0.585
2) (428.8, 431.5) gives 0.520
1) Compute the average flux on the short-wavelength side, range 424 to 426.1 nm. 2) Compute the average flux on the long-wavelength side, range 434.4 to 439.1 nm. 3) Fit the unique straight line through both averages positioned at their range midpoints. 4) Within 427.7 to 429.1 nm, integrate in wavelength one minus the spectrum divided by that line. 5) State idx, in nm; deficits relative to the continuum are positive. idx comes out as 0.23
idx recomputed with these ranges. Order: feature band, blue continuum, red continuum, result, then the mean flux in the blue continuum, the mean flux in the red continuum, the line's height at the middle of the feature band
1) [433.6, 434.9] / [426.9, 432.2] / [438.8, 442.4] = 0.12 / 4.08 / 6.16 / 4.97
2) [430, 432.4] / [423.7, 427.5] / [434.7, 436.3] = 0.27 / 4.39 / 4.84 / 4.65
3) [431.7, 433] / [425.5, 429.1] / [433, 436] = 0.06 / 4.13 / 4.55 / 4.43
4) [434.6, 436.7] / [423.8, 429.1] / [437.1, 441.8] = 0.18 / 4.25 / 5.84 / 5.38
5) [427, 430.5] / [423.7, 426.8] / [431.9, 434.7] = 0.26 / 4.38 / 4.31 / 4.35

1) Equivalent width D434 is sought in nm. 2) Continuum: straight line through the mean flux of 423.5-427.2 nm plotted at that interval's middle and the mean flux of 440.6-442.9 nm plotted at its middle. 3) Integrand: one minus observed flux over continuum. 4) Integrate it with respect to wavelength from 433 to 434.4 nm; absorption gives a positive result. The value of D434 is 0.29 nm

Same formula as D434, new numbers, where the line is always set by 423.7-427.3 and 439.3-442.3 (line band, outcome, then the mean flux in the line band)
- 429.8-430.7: 0.186 nm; 3.94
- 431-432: 0.168 nm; 4.25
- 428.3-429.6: 0.270 nm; 3.81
